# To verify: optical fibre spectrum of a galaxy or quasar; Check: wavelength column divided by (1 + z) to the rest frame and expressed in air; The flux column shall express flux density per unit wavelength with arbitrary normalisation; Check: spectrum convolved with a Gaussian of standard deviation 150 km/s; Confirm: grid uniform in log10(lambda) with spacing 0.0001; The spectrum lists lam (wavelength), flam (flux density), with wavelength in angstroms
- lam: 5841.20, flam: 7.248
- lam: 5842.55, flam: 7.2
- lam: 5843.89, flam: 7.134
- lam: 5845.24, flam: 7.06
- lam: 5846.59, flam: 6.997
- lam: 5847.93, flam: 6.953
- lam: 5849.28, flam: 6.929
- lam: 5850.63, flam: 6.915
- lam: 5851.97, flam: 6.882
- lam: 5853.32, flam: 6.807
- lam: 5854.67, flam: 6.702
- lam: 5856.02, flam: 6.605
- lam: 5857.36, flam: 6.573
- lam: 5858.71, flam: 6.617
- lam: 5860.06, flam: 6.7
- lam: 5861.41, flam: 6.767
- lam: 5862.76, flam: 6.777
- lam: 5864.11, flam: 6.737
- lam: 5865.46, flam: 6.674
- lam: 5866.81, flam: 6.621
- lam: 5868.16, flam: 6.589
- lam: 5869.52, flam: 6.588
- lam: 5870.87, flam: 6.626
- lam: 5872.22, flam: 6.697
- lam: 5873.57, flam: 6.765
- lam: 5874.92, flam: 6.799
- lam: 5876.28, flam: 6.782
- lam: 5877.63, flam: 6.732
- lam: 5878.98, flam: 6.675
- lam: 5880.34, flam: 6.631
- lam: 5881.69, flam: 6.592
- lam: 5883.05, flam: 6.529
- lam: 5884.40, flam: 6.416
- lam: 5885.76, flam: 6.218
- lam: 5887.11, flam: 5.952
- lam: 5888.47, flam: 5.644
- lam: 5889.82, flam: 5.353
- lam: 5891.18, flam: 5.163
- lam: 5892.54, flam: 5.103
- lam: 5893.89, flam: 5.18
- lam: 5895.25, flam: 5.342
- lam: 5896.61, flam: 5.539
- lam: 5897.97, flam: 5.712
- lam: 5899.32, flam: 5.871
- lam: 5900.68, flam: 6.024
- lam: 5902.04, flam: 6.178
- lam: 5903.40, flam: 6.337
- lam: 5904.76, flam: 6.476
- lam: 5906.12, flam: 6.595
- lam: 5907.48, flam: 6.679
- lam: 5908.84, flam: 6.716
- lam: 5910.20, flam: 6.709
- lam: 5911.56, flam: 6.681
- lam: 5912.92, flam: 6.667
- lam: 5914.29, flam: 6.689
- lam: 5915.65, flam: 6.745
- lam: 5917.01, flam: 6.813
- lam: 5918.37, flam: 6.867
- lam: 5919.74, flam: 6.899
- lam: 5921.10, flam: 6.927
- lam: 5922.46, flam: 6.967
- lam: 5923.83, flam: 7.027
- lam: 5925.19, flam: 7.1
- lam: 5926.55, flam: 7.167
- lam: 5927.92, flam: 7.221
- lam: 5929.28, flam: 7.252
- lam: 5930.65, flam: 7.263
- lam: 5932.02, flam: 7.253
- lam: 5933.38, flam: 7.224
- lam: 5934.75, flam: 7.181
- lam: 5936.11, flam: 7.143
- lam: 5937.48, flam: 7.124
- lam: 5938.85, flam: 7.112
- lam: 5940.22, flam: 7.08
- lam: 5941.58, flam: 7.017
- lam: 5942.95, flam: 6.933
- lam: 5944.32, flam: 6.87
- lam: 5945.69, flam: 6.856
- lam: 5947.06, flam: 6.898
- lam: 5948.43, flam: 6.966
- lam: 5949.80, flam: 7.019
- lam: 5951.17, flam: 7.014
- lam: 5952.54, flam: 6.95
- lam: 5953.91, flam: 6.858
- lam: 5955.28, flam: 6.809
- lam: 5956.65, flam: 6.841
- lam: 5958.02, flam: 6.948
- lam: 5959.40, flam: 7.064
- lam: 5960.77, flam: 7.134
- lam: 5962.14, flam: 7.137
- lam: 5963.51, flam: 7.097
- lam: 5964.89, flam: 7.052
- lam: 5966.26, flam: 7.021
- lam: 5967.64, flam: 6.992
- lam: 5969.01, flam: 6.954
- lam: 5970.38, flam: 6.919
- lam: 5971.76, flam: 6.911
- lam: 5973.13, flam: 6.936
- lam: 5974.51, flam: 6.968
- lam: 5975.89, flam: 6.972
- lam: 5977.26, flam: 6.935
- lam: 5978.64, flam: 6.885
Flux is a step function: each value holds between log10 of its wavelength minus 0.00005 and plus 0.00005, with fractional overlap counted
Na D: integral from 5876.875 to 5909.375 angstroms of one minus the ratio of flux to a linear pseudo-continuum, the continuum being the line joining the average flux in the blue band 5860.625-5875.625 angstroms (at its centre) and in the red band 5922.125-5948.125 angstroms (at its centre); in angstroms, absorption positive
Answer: 3.7 angstroms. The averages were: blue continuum 6.69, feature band 6.07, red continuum 7.09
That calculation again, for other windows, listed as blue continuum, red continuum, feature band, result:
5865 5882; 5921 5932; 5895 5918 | 2.0 angstroms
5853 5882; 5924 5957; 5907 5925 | 0.3 angstroms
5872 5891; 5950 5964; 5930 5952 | -0.6 angstroms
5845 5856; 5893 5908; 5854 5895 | 0.4 angstroms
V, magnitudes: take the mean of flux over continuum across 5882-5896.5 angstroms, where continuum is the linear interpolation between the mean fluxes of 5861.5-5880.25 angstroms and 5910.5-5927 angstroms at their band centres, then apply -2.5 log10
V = 0.18 mag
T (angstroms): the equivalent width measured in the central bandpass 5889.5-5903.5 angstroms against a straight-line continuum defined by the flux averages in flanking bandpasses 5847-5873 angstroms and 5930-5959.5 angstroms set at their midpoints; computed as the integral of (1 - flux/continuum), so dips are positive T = 2.57 angstroms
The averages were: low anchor 6.73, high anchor 7.02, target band 5.59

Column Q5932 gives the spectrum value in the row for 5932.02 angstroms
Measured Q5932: 7.253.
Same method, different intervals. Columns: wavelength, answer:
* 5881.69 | 6.592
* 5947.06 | 6.898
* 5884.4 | 6.416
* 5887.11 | 5.952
